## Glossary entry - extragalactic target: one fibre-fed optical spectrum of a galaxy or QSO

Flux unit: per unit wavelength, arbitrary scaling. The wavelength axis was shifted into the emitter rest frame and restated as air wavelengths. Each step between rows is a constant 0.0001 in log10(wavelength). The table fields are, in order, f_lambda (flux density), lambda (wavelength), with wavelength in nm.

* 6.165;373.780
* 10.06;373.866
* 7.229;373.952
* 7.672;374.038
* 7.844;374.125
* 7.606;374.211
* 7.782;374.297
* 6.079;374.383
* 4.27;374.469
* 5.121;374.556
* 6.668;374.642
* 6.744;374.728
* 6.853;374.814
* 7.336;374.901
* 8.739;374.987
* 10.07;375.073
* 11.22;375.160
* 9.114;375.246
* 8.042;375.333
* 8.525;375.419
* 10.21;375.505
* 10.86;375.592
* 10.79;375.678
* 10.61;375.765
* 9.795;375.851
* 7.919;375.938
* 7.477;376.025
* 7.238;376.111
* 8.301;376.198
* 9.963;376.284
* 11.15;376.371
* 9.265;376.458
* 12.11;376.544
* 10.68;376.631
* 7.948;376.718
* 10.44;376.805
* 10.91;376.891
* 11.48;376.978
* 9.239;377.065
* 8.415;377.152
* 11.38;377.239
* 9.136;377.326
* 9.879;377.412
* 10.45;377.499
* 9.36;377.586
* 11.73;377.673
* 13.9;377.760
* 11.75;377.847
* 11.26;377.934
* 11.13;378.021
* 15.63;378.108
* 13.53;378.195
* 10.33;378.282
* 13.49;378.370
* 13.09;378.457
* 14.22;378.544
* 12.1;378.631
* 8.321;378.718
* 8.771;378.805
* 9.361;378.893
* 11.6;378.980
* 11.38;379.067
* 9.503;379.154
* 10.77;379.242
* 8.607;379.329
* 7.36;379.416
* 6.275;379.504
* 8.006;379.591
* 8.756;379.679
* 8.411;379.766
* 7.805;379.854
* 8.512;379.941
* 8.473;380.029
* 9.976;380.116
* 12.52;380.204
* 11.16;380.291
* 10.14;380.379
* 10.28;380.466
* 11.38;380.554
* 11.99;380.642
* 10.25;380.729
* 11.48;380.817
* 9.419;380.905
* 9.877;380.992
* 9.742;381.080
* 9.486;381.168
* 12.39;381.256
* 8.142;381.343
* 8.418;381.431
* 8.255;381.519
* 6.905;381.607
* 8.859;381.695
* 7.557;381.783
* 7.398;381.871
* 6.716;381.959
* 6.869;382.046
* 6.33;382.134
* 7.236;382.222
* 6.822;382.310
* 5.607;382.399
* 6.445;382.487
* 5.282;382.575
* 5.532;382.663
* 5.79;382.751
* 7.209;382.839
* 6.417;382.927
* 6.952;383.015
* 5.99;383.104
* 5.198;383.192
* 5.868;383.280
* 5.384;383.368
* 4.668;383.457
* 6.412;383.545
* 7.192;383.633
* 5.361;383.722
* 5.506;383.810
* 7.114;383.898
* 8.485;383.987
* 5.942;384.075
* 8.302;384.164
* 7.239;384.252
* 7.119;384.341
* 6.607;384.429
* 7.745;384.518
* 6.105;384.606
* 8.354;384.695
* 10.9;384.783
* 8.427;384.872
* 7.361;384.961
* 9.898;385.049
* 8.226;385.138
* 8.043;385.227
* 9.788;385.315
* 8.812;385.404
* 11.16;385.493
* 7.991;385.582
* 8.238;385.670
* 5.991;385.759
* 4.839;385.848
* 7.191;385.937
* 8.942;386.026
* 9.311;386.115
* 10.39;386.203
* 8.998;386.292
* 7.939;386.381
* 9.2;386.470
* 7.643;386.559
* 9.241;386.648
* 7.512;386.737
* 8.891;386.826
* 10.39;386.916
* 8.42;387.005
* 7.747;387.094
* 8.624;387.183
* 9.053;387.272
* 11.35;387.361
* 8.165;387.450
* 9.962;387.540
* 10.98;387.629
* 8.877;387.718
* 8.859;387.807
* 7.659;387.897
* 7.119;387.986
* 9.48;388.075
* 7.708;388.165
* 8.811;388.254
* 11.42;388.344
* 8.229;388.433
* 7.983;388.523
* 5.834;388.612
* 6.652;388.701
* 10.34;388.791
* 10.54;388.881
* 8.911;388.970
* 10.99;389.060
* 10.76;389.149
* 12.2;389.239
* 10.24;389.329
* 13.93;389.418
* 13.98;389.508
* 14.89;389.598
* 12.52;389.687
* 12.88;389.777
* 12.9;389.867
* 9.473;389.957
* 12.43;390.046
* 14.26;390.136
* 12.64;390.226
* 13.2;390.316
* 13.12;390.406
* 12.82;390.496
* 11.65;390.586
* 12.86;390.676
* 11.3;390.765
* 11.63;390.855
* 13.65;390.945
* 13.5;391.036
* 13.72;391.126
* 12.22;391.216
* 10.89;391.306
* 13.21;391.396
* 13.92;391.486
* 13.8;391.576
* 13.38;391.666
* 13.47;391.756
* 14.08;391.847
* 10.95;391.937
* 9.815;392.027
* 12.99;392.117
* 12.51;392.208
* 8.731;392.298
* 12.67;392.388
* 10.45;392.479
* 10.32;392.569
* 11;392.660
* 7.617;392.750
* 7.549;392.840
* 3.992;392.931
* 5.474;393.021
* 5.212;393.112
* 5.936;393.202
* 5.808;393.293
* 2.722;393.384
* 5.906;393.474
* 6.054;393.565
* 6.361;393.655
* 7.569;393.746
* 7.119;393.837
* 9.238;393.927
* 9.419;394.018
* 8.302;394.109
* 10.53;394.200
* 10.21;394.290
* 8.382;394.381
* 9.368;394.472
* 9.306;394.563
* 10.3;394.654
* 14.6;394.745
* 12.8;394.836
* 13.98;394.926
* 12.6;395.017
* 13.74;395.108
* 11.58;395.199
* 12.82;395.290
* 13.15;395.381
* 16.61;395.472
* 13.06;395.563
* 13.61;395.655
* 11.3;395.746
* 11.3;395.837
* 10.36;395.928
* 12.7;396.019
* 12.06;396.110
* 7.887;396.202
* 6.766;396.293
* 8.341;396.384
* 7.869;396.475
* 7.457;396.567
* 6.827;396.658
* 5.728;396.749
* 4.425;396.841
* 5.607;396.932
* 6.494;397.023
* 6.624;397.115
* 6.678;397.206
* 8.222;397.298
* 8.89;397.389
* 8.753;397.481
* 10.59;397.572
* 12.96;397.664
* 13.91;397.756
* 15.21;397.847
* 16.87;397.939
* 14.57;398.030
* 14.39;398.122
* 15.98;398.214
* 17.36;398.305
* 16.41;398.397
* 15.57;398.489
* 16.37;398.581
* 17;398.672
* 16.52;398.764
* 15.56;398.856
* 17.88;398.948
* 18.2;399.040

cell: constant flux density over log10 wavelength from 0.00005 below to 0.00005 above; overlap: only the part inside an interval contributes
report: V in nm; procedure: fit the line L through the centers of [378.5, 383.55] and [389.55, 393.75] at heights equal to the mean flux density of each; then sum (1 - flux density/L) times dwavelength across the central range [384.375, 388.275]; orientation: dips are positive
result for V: 0.42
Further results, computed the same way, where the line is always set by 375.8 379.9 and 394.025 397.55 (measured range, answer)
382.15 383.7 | 0.616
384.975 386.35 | 0.220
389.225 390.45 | -0.332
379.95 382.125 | 0.160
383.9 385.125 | 0.273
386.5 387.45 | 0.116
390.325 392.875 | -0.490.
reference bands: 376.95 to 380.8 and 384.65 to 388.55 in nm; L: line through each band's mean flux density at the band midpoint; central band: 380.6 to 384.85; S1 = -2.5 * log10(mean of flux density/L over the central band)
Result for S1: 0.27 mag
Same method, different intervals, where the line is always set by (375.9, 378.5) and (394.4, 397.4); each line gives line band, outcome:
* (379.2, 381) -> 0.10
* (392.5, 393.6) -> 0.48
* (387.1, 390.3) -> 0.00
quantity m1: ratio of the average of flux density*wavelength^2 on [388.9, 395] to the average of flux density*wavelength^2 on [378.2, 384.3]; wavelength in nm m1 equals 1.34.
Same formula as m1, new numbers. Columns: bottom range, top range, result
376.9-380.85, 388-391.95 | 1.18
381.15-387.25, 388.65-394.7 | 1.43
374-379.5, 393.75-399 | 1.30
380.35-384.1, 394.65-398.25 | 1.54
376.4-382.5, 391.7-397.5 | 1.04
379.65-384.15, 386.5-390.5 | 1.33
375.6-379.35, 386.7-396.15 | 1.07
